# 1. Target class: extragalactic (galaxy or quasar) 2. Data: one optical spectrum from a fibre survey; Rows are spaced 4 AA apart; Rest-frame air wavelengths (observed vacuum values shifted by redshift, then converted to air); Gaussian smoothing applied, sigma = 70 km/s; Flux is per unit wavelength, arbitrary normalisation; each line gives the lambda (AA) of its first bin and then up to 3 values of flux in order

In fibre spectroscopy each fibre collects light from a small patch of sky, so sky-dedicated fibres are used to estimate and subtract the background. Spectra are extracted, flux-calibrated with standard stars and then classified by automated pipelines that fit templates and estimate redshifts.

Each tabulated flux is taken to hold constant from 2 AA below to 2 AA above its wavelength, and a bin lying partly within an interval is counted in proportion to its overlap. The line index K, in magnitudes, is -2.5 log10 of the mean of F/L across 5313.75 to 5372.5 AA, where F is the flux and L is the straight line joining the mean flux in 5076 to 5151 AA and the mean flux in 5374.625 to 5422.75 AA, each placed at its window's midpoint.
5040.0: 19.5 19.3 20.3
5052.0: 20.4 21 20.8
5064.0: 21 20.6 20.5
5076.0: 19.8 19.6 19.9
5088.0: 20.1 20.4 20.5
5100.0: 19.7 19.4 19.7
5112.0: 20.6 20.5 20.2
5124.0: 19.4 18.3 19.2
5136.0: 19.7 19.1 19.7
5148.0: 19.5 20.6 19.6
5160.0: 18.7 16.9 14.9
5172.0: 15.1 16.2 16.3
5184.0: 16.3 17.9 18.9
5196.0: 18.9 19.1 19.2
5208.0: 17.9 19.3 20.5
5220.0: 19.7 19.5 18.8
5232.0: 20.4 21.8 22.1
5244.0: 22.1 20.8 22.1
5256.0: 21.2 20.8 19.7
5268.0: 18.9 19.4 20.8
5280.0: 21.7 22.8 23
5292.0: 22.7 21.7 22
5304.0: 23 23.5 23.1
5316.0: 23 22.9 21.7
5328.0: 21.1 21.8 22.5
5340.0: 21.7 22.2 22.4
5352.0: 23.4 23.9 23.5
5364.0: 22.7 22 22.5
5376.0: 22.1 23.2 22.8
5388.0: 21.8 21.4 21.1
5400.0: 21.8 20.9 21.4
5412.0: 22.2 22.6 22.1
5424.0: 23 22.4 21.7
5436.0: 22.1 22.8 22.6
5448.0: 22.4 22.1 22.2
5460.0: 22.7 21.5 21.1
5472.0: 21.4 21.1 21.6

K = -0.05 mag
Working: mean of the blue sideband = 19.8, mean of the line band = 22.5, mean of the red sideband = 22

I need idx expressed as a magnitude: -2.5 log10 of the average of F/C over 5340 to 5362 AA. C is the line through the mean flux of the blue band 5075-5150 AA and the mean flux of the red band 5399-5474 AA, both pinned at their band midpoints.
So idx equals -0.07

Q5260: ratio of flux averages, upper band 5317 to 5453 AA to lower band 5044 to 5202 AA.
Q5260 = 1.16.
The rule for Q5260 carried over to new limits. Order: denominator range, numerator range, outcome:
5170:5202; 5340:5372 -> 1.31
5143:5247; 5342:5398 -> 1.19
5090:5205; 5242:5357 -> 1.17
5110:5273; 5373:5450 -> 1.15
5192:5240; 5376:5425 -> 1.12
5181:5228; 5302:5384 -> 1.20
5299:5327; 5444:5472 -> 0.97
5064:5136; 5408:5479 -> 1.11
